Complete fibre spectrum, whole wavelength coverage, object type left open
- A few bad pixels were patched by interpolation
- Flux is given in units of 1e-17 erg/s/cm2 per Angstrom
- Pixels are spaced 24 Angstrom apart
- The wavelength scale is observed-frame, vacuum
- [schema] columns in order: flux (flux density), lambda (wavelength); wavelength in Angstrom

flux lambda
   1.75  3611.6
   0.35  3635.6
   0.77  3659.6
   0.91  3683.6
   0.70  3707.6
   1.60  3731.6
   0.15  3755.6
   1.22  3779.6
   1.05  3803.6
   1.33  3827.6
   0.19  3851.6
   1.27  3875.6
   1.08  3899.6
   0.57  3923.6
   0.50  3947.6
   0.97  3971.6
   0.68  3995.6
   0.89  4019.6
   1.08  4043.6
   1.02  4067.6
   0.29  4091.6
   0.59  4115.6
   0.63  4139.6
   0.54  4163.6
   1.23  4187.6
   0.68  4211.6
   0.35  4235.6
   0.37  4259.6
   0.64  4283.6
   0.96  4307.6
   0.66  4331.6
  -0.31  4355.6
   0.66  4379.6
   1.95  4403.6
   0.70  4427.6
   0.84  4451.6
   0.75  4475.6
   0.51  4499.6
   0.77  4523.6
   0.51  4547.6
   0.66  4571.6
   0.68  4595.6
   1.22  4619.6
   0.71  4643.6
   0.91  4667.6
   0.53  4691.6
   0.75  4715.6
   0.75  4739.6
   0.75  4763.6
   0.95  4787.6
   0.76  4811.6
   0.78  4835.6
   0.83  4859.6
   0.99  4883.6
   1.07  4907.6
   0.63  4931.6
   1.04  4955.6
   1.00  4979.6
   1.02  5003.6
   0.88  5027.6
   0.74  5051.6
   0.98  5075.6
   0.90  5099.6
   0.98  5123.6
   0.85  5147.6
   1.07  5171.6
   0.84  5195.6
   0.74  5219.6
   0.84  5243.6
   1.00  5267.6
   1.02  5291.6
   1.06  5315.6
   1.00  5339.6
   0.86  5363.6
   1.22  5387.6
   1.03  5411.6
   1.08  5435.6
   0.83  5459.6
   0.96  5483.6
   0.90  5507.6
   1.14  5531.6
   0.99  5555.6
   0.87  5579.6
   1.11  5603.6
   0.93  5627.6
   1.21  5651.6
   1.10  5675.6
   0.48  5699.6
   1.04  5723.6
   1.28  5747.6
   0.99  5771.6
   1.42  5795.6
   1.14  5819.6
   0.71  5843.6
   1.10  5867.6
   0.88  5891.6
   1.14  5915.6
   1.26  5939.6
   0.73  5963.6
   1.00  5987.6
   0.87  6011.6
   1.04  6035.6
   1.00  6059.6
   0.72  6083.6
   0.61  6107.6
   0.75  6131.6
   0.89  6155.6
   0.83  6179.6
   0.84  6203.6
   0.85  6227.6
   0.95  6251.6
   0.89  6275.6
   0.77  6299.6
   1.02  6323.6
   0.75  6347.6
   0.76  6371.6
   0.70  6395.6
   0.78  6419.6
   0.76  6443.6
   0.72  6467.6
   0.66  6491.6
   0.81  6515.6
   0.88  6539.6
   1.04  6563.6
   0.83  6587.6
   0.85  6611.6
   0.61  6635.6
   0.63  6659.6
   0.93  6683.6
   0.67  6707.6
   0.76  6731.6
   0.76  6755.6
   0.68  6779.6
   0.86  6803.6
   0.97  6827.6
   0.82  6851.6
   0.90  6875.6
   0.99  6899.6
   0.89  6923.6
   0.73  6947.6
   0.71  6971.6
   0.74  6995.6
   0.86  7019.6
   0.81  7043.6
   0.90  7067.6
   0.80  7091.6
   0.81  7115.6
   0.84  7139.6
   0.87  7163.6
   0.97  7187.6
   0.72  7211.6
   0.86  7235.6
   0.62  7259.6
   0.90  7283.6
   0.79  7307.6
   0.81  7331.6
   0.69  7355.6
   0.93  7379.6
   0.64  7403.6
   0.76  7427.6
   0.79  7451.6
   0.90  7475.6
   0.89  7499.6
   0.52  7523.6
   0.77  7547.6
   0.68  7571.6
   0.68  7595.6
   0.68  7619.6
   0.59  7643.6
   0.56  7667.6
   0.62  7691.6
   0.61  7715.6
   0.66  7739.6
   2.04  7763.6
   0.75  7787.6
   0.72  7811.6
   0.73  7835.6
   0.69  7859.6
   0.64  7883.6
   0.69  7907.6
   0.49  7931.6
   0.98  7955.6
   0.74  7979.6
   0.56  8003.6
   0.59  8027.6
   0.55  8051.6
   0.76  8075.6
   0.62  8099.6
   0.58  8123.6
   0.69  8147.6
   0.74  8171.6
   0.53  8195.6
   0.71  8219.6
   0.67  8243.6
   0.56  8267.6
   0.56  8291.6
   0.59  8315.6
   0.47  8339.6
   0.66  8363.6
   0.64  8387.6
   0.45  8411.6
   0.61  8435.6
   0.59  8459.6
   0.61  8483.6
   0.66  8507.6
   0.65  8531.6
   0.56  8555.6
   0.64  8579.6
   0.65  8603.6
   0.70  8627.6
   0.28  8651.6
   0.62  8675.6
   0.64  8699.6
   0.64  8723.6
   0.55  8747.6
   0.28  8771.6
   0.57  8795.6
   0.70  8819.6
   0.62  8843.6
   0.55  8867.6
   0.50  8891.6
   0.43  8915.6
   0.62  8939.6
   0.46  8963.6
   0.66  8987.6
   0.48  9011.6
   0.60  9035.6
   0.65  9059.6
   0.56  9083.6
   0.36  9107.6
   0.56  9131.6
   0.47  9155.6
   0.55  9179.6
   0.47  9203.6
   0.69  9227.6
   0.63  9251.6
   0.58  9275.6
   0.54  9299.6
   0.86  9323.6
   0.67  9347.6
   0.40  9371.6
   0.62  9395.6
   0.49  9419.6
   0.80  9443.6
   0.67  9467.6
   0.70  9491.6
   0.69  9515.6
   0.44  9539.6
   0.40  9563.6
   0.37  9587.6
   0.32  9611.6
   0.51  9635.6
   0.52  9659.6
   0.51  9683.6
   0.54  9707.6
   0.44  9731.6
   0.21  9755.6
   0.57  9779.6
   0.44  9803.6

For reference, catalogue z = 0.18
